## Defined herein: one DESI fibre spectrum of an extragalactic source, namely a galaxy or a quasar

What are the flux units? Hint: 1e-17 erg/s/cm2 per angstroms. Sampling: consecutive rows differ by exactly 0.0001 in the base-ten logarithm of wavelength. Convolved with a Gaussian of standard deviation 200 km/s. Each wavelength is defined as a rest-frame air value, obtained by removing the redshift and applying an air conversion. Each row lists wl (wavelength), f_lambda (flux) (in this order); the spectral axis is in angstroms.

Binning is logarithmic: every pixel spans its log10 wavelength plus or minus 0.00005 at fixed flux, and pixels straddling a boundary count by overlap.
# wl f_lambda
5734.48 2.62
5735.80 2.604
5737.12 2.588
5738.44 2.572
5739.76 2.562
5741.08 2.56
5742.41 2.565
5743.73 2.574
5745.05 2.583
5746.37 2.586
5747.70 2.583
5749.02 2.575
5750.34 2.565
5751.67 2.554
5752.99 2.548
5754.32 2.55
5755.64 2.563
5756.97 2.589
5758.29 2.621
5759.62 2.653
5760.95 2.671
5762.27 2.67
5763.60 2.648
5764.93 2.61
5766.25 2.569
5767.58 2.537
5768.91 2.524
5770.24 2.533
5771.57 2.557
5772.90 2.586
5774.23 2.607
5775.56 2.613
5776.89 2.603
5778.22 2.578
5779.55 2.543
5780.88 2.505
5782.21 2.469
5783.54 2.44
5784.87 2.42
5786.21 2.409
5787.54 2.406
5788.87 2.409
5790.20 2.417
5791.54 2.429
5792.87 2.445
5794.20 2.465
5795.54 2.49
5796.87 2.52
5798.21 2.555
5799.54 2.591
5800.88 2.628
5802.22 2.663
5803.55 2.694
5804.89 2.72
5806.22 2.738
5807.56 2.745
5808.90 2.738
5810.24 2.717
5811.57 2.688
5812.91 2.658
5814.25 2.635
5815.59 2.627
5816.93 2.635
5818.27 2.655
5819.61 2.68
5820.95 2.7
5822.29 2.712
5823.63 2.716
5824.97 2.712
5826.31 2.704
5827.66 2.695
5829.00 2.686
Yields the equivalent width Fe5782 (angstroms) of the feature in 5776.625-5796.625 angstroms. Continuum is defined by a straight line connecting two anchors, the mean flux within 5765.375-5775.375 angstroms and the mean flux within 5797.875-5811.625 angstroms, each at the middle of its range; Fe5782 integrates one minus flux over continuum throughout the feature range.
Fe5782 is 1.16 angstroms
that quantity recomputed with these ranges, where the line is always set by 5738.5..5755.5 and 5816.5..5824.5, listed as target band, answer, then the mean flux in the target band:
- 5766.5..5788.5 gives 0.8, 2.52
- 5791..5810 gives 0.3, 2.61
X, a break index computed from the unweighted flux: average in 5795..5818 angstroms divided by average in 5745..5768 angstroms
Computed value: 1.02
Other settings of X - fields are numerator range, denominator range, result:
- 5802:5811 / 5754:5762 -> 1.04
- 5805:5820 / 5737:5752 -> 1.04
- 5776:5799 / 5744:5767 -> 0.95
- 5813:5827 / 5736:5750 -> 1.04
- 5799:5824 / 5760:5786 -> 1.05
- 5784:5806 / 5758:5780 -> 0.97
